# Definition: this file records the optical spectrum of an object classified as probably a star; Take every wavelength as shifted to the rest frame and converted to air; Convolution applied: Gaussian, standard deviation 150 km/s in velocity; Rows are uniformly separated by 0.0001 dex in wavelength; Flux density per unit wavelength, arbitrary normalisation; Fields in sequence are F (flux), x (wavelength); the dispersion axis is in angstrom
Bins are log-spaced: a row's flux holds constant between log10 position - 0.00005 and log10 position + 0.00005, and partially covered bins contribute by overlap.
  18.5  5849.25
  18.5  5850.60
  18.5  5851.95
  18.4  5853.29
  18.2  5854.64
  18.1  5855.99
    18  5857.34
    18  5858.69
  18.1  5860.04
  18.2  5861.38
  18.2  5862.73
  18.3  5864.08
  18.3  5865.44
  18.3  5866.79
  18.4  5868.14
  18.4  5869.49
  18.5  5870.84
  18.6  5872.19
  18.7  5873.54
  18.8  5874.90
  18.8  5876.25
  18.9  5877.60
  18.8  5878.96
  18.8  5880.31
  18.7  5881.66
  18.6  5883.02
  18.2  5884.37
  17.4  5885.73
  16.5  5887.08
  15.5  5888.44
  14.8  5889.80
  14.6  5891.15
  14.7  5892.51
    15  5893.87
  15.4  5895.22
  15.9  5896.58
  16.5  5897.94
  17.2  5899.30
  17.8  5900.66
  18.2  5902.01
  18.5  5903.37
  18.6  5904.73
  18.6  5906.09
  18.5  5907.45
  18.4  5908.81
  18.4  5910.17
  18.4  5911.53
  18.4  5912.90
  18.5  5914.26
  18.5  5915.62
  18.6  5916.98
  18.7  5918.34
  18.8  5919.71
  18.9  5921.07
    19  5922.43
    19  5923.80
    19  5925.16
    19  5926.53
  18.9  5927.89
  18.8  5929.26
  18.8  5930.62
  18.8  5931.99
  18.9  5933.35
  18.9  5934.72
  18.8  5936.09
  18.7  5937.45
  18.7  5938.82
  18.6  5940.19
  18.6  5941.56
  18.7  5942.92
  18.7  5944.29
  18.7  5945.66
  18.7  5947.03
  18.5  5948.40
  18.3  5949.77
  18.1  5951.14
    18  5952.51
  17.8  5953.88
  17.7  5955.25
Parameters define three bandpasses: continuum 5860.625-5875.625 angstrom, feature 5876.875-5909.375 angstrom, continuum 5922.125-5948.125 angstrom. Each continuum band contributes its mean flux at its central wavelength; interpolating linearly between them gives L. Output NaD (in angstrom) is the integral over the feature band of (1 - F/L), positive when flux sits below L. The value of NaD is 2.3 angstrom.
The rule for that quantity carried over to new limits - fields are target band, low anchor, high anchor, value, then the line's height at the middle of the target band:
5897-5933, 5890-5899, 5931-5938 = -2.8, 17.2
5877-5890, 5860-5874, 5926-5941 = 0.5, 18.5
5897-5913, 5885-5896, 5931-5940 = -1.5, 16.6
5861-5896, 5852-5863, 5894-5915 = 0.8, 18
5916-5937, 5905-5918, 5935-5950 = -0.3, 18.6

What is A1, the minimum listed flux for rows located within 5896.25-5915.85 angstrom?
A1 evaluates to 15.9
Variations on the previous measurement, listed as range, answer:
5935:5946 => 18.6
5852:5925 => 14.6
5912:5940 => 18.4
